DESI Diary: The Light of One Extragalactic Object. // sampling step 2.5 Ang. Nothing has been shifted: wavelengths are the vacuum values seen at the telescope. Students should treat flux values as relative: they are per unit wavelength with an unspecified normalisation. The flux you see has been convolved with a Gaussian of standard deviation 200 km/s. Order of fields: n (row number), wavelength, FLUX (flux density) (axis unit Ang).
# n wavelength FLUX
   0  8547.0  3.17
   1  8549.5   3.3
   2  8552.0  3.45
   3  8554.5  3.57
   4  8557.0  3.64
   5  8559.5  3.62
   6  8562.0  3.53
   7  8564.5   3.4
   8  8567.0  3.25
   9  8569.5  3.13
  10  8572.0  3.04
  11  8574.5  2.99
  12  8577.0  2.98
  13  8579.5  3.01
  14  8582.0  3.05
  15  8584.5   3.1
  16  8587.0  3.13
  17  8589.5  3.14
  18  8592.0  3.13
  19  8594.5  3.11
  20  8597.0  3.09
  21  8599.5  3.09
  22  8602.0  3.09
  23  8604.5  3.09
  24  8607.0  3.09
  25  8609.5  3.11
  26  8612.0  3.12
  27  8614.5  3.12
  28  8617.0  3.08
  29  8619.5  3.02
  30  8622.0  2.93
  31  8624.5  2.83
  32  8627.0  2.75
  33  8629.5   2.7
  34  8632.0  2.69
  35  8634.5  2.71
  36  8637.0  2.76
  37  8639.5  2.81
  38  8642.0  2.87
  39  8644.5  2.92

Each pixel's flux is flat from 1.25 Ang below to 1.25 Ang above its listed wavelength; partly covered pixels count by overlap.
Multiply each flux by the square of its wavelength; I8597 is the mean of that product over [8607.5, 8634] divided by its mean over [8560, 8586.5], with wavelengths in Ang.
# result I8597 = 0.9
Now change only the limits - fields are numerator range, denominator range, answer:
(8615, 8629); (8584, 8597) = 0.94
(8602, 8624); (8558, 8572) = 0.92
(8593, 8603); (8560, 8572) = 0.94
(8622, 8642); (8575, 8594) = 0.91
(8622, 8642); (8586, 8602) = 0.90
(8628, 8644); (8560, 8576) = 0.87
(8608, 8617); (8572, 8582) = 1.04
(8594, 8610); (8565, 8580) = 1.01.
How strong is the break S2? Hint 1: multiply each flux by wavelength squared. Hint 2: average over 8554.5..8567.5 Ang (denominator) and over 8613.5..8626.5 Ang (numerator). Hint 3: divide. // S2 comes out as 0.86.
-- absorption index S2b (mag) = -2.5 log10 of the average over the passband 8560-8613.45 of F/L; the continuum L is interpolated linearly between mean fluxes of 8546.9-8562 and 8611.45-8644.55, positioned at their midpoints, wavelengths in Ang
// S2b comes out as 0.03 mag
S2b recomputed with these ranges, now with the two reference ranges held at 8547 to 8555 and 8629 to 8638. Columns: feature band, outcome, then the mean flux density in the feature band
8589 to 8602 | -0.03 mag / 3.11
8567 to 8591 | 0.03 mag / 3.07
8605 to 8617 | -0.08 mag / 3.11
